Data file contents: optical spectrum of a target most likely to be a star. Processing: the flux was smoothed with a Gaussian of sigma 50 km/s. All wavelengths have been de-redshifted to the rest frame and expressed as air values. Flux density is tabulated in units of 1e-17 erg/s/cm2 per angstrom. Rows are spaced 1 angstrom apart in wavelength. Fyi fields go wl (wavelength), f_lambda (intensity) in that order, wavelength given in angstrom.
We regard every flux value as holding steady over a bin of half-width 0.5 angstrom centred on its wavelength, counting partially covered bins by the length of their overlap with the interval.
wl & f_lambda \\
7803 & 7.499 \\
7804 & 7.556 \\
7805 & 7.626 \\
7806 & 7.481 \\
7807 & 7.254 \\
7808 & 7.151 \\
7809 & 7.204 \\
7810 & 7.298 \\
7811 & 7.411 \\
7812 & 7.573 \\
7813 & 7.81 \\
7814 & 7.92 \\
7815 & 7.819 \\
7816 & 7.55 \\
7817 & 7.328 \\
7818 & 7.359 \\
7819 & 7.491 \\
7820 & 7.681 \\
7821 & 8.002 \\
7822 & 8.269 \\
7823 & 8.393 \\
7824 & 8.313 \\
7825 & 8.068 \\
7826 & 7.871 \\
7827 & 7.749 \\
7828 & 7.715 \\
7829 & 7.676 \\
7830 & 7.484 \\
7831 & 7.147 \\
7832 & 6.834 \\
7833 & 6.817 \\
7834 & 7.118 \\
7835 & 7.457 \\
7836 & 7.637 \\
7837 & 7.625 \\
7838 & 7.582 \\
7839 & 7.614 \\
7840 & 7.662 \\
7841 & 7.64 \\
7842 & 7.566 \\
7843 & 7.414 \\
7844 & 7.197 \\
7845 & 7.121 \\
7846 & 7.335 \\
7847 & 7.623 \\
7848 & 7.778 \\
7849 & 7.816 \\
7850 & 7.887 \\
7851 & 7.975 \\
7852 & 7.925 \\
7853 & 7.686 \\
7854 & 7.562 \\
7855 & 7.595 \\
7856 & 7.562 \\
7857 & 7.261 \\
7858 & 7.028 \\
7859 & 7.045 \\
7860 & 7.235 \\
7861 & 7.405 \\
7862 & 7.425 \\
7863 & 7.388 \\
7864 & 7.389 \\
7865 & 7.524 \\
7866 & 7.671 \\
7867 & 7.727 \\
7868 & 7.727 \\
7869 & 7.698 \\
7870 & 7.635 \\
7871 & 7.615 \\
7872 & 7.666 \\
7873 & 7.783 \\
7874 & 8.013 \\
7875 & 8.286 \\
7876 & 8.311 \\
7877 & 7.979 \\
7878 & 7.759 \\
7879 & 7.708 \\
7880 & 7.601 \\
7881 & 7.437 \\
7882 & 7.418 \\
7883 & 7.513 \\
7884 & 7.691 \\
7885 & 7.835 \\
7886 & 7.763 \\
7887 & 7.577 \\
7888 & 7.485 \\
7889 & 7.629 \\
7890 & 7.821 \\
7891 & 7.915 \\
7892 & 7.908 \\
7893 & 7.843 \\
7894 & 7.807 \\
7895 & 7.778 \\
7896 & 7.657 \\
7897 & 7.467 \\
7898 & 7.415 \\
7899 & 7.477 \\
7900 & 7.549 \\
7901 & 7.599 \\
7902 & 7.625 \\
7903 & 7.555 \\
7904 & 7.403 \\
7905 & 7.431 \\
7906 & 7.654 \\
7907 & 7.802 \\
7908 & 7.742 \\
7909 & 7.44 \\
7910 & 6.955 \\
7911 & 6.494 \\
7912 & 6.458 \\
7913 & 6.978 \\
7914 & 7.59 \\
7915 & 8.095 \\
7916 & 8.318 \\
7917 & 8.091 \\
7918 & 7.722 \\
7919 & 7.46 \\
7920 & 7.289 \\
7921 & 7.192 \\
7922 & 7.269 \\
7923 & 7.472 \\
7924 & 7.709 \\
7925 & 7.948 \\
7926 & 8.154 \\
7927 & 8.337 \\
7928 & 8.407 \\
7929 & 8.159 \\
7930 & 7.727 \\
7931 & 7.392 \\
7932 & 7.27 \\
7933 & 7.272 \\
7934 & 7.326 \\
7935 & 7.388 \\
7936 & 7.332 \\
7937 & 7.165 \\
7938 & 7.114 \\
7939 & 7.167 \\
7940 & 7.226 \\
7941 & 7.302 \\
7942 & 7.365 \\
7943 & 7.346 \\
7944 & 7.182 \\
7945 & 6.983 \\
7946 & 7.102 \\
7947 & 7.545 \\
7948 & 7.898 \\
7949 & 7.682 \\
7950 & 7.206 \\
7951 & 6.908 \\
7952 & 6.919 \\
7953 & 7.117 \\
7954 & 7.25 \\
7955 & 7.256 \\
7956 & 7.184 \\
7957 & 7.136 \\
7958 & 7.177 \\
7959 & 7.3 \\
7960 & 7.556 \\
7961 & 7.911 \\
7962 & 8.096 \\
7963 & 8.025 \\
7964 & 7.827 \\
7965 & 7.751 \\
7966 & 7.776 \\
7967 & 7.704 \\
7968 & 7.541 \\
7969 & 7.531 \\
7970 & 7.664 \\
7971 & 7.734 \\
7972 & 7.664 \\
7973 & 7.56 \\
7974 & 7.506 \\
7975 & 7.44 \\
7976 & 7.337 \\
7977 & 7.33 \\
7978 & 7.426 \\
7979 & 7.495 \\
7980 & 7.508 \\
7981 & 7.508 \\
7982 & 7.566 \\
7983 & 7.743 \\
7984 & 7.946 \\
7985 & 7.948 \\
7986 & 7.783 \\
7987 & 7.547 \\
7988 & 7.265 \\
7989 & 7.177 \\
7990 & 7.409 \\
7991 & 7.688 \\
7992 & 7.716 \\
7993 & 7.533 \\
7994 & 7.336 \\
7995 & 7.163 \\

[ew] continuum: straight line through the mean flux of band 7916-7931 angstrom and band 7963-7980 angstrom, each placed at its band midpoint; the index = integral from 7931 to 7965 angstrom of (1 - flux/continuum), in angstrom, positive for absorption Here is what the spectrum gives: 1.46 angstrom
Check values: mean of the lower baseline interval 7.79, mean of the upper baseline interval 7.59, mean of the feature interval 7.36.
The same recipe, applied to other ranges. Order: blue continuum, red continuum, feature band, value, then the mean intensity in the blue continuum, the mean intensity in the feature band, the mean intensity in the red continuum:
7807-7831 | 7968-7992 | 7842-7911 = 0.3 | 7.68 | 7.6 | 7.56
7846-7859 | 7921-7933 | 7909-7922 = 0.6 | 7.61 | 7.38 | 7.76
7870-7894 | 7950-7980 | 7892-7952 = 1.0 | 7.76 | 7.49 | 7.48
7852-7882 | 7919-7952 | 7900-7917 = 0.1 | 7.61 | 7.47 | 7.46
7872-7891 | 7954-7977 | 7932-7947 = 0.7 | 7.76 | 7.25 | 7.56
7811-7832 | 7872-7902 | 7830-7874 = 1.3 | 7.73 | 7.5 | 7.72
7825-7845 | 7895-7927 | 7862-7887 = -0.7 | 7.47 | 7.71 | 7.53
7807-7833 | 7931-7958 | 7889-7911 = -0.6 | 7.62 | 7.59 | 7.26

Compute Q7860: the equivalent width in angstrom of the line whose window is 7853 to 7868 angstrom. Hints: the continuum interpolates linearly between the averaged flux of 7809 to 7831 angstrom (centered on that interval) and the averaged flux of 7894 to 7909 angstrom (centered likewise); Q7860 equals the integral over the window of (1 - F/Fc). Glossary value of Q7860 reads 0.4 angstrom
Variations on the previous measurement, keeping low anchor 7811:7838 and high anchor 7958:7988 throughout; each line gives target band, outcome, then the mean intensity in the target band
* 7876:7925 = 0.34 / 7.58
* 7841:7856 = 0.06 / 7.61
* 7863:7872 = 0.03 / 7.61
